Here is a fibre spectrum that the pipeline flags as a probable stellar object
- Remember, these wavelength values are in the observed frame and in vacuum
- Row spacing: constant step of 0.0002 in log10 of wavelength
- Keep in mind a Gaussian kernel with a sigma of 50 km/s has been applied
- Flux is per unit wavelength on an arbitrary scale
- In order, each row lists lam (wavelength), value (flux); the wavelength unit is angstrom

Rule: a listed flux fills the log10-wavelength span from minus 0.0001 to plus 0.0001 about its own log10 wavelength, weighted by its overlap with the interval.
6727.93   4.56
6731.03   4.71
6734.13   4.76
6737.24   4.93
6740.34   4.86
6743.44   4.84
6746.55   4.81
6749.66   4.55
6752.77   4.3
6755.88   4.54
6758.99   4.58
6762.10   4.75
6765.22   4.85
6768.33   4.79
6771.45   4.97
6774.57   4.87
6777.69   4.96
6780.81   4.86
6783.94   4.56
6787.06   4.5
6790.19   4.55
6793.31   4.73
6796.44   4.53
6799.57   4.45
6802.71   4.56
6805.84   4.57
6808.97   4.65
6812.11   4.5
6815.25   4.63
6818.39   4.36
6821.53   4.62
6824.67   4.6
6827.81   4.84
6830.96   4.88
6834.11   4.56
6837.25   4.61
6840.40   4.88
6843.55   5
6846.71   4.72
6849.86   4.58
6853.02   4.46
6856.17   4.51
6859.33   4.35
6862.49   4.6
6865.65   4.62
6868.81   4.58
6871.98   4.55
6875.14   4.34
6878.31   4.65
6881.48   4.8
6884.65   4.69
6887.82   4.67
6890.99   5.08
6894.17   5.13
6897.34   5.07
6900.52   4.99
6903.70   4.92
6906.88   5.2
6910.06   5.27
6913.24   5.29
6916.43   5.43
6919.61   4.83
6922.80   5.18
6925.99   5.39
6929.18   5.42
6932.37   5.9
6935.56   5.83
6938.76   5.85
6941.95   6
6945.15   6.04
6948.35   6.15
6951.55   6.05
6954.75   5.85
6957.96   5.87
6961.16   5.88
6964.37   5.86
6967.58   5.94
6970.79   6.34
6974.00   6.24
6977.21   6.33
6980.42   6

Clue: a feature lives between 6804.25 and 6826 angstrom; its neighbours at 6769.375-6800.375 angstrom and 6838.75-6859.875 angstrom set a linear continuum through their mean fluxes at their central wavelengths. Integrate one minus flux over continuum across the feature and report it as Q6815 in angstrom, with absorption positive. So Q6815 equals 0.6 angstrom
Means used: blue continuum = 4.71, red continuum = 4.66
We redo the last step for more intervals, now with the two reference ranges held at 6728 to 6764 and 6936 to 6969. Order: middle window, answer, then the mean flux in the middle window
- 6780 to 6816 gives 3.02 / 4.58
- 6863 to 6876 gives 2.15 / 4.54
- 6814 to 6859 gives 5.03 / 4.65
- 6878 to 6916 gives 4.09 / 5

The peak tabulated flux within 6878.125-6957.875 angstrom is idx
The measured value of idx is 6.15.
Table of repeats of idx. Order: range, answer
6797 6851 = 5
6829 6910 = 5.2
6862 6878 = 4.62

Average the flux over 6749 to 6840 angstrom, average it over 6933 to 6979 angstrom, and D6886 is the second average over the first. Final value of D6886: 1.3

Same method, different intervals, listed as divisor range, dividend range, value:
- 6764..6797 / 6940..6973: 1.26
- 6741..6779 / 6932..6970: 1.26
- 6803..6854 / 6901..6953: 1.19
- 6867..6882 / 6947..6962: 1.30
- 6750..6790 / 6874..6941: 1.10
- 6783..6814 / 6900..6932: 1.15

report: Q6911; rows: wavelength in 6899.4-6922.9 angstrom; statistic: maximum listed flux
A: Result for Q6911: 5.43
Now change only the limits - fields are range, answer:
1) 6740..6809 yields 4.97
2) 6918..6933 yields 5.9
